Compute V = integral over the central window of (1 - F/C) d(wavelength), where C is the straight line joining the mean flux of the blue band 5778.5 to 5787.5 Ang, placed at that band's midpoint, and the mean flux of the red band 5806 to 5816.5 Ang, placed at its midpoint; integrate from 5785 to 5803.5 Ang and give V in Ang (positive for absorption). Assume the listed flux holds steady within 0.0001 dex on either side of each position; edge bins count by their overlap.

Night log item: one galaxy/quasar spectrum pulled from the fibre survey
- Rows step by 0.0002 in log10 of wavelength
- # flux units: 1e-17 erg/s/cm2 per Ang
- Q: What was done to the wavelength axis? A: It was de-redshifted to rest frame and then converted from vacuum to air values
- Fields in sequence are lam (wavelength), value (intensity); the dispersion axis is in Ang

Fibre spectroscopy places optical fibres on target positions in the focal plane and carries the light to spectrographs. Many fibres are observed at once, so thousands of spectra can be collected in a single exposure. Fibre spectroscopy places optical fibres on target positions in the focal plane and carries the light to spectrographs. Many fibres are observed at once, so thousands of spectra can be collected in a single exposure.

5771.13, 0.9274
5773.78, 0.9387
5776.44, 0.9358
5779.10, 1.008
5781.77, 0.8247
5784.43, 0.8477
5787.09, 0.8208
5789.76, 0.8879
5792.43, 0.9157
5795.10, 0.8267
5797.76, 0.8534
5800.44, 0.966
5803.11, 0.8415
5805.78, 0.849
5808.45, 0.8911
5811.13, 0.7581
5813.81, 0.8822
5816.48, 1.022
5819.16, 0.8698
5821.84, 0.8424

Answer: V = -0.1 Ang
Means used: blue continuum 0.87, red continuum 0.868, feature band 0.874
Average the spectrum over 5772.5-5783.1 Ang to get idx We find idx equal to 0.926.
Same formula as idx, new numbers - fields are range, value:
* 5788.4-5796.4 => 0.876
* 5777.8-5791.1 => 0.877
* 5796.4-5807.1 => 0.878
